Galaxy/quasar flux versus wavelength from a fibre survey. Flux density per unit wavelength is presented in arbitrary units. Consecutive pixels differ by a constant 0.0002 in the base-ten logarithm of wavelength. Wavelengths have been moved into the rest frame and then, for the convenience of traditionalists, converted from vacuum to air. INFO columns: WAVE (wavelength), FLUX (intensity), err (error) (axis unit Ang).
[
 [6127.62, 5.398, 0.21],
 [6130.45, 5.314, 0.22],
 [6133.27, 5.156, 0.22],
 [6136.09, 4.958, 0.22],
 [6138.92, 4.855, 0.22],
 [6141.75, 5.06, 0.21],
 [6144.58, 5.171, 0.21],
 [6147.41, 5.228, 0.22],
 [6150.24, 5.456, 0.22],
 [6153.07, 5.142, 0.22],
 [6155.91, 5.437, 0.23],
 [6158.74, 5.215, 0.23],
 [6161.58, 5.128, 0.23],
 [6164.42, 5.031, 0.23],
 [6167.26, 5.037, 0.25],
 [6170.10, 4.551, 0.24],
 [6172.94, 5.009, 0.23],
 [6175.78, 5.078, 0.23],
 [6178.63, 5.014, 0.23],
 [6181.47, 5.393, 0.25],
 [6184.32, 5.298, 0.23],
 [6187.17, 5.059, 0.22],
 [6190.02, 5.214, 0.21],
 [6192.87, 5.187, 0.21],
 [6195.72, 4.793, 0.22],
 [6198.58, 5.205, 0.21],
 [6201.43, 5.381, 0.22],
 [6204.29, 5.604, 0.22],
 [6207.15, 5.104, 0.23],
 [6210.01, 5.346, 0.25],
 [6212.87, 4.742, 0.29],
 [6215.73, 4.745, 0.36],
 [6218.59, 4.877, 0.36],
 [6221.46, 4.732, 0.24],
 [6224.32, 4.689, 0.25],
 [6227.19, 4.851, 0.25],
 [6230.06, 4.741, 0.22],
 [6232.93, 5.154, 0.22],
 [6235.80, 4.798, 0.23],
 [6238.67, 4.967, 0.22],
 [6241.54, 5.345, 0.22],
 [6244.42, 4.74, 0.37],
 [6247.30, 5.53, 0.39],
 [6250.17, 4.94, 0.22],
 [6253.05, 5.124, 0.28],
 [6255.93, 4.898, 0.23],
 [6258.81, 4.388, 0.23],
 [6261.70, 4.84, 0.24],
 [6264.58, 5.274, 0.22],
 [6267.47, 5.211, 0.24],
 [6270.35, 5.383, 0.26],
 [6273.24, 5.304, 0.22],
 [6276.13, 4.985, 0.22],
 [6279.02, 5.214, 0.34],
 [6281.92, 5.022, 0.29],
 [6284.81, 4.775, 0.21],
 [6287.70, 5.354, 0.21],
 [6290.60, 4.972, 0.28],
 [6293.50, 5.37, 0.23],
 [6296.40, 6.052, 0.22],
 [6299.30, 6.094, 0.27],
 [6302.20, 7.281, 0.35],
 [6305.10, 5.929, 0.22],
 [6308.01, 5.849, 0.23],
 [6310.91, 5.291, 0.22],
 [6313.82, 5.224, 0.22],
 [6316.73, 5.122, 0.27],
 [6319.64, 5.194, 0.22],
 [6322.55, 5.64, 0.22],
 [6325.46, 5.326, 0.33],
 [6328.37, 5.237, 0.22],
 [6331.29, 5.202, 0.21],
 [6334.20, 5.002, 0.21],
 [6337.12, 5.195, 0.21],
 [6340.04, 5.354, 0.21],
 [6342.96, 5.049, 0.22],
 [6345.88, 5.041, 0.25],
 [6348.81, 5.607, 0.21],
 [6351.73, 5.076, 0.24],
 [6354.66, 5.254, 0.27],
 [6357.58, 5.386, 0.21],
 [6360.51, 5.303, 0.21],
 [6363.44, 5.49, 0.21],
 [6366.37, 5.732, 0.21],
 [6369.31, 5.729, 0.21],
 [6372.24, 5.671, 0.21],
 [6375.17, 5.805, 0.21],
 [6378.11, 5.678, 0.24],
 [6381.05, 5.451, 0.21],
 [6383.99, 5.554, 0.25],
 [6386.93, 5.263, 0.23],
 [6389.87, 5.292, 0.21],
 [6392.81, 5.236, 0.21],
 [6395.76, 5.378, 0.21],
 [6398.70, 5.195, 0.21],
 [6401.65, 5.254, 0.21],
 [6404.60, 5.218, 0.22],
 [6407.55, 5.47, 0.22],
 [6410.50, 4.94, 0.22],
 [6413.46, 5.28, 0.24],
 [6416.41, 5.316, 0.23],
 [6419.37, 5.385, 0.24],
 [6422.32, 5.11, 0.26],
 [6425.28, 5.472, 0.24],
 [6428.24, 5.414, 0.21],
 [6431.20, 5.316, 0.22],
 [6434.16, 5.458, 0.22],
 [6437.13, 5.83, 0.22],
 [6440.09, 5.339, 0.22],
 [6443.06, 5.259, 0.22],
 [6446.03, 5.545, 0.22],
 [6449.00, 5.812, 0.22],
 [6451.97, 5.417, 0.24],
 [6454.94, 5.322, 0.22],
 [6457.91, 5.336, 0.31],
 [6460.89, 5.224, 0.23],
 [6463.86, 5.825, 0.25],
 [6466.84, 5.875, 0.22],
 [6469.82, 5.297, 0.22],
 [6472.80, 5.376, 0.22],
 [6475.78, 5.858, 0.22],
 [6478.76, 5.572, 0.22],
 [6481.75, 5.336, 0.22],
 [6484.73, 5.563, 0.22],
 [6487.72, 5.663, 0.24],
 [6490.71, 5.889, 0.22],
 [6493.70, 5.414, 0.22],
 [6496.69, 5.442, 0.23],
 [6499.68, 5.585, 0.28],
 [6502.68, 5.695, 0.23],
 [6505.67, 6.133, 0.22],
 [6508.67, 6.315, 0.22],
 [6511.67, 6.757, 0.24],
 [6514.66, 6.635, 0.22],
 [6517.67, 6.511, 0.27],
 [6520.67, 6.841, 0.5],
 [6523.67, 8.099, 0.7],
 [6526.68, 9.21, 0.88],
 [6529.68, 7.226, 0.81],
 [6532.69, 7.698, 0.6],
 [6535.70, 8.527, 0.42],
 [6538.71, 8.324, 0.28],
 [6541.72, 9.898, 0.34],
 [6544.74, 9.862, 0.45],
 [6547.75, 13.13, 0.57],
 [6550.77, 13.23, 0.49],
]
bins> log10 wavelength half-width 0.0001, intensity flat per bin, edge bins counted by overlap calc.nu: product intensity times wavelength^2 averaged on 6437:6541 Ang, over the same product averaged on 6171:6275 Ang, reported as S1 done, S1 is 1.34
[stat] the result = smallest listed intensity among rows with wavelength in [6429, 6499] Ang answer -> 5.224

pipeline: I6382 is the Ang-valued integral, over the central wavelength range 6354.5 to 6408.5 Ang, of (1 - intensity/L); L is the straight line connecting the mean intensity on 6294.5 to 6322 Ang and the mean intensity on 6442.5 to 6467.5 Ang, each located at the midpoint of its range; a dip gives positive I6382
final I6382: 1.88 Ang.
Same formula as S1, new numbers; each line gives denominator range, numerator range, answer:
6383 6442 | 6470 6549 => 1.35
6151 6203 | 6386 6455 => 1.13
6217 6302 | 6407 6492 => 1.13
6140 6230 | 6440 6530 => 1.29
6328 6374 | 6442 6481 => 1.07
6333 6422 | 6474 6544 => 1.31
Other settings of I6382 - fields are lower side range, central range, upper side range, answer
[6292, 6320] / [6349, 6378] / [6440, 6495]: 0.9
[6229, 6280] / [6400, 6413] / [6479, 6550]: 2.3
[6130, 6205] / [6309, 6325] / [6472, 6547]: 1.6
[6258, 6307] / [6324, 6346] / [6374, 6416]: 0.8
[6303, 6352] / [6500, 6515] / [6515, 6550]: 3.7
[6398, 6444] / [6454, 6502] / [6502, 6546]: 7.6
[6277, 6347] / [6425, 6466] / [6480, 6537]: 4.7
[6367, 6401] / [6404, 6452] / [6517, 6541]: 6.4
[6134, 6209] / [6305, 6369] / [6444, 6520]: 1.5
